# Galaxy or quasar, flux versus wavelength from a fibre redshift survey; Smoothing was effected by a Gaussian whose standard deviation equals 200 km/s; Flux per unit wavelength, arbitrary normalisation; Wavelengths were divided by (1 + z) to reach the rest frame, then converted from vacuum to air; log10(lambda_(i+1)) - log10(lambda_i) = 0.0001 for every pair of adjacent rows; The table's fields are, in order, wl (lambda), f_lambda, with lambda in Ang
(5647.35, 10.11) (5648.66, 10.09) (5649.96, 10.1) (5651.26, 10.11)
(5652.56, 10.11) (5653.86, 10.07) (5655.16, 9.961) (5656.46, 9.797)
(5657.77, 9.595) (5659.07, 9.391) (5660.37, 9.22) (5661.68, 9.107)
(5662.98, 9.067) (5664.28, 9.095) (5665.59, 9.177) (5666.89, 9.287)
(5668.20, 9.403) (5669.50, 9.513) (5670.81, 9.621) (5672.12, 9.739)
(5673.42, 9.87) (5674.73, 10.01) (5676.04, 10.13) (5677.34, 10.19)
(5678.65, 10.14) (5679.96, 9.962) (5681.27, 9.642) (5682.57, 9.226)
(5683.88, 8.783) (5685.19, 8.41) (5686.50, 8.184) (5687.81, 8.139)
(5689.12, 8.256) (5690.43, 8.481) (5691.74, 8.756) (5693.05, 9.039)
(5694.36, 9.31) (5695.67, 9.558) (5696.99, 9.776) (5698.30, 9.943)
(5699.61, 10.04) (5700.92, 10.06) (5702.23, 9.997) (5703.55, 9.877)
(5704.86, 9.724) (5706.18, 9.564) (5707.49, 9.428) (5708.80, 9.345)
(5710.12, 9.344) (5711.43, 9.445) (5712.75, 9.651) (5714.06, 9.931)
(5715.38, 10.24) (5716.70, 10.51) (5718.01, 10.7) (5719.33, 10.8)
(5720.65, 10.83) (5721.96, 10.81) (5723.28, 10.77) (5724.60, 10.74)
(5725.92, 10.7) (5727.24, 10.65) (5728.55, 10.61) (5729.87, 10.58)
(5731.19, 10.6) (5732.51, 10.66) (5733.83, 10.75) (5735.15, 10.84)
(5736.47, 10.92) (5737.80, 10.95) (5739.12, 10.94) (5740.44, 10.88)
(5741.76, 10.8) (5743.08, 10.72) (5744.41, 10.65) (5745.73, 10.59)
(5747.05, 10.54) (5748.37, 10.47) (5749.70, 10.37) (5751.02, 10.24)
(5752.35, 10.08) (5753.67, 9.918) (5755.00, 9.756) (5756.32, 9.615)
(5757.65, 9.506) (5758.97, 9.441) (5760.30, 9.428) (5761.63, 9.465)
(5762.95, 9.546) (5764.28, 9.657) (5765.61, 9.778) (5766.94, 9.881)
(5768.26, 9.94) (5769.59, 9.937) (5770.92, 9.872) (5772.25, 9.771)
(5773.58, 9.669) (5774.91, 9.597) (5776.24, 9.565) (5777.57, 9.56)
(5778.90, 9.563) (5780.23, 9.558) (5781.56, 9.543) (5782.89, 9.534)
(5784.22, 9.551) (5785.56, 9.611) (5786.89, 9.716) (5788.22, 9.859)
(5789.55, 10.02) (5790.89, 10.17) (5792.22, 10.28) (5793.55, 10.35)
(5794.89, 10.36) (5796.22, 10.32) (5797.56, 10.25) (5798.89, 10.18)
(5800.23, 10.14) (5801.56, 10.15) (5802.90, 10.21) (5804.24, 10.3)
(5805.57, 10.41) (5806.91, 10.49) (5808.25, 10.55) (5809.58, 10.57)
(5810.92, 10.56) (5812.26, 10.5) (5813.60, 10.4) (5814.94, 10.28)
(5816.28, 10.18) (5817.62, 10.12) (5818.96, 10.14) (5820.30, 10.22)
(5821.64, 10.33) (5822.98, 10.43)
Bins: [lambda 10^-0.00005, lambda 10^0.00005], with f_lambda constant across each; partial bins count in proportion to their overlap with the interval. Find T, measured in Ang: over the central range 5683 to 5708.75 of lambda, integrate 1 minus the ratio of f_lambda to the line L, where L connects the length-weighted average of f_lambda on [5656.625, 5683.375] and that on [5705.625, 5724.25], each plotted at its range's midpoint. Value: 1.7 Ang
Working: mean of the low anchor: 9.57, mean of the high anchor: 10.1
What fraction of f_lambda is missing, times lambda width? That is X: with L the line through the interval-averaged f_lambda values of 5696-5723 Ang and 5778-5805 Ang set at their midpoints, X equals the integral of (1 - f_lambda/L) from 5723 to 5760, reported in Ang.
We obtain -1.7 Ang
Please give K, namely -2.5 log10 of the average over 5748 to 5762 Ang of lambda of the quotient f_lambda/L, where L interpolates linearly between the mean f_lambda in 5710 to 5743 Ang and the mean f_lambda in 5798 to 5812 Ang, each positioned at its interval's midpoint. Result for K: 0.071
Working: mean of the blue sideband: 10.6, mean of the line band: 9.83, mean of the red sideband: 10.4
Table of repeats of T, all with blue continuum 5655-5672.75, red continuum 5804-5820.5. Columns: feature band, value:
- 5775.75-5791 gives 0.8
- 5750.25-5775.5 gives 0.8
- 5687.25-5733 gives -0.9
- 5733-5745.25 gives -1.1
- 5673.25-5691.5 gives 0.6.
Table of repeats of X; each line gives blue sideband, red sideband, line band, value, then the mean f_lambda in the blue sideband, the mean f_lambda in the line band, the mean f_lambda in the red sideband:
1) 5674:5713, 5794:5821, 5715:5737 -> -2.3 Ang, 9.41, 10.7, 10.3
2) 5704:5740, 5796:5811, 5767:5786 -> 1.2 Ang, 10.4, 9.67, 10.3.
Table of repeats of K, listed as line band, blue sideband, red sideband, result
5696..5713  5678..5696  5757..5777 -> -0.066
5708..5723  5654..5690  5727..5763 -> -0.021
